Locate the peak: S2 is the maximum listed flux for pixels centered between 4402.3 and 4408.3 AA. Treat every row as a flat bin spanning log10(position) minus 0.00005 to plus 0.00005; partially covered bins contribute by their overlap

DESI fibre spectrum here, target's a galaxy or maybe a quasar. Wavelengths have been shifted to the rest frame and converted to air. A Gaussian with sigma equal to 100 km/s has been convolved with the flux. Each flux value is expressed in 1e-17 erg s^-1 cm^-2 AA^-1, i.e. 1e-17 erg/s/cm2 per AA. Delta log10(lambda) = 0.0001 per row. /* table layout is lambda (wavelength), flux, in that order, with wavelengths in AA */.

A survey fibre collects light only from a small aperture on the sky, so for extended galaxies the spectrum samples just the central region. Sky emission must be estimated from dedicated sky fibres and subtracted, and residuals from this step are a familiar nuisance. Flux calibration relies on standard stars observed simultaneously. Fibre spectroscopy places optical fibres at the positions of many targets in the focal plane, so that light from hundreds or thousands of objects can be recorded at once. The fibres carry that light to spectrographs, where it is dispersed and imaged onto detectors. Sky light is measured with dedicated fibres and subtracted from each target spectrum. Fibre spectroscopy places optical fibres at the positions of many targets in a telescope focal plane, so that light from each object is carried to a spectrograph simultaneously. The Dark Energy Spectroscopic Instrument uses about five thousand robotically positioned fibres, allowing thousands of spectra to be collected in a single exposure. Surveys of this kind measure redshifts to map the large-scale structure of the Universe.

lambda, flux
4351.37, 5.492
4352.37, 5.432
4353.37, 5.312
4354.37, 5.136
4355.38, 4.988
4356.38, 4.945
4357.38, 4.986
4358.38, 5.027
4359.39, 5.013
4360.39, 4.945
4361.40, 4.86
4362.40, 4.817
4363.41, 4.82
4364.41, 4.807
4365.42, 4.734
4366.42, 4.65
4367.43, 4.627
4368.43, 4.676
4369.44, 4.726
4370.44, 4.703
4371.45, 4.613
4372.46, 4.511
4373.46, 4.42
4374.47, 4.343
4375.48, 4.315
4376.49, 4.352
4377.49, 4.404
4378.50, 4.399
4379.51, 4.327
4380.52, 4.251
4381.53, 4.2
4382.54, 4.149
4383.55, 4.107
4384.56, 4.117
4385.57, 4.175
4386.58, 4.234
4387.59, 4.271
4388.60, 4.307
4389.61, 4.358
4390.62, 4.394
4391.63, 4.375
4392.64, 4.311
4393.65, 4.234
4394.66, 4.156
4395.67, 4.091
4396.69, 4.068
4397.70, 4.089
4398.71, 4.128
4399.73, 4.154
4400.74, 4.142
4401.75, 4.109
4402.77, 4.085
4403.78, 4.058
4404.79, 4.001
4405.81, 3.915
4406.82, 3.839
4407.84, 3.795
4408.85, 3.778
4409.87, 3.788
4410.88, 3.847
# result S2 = 4.085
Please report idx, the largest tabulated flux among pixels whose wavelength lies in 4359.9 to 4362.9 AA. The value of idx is 4.945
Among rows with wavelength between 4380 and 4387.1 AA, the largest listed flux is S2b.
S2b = 4.251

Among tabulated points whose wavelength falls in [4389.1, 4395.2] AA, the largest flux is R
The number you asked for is 4.394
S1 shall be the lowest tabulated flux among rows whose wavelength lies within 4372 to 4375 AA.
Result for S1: 4.343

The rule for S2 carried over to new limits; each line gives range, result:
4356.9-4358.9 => 5.027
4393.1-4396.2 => 4.234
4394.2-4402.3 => 4.156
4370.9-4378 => 4.613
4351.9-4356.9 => 5.432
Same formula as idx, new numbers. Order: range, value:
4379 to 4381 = 4.327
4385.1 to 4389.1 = 4.307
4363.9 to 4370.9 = 4.807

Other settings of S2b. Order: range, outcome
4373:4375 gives 4.42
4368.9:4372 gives 4.726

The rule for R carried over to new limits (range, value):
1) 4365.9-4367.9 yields 4.65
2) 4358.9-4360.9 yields 5.013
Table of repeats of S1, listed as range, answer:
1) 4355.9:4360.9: 4.945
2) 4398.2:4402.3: 4.109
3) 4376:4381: 4.251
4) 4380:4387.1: 4.107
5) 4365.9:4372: 4.613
